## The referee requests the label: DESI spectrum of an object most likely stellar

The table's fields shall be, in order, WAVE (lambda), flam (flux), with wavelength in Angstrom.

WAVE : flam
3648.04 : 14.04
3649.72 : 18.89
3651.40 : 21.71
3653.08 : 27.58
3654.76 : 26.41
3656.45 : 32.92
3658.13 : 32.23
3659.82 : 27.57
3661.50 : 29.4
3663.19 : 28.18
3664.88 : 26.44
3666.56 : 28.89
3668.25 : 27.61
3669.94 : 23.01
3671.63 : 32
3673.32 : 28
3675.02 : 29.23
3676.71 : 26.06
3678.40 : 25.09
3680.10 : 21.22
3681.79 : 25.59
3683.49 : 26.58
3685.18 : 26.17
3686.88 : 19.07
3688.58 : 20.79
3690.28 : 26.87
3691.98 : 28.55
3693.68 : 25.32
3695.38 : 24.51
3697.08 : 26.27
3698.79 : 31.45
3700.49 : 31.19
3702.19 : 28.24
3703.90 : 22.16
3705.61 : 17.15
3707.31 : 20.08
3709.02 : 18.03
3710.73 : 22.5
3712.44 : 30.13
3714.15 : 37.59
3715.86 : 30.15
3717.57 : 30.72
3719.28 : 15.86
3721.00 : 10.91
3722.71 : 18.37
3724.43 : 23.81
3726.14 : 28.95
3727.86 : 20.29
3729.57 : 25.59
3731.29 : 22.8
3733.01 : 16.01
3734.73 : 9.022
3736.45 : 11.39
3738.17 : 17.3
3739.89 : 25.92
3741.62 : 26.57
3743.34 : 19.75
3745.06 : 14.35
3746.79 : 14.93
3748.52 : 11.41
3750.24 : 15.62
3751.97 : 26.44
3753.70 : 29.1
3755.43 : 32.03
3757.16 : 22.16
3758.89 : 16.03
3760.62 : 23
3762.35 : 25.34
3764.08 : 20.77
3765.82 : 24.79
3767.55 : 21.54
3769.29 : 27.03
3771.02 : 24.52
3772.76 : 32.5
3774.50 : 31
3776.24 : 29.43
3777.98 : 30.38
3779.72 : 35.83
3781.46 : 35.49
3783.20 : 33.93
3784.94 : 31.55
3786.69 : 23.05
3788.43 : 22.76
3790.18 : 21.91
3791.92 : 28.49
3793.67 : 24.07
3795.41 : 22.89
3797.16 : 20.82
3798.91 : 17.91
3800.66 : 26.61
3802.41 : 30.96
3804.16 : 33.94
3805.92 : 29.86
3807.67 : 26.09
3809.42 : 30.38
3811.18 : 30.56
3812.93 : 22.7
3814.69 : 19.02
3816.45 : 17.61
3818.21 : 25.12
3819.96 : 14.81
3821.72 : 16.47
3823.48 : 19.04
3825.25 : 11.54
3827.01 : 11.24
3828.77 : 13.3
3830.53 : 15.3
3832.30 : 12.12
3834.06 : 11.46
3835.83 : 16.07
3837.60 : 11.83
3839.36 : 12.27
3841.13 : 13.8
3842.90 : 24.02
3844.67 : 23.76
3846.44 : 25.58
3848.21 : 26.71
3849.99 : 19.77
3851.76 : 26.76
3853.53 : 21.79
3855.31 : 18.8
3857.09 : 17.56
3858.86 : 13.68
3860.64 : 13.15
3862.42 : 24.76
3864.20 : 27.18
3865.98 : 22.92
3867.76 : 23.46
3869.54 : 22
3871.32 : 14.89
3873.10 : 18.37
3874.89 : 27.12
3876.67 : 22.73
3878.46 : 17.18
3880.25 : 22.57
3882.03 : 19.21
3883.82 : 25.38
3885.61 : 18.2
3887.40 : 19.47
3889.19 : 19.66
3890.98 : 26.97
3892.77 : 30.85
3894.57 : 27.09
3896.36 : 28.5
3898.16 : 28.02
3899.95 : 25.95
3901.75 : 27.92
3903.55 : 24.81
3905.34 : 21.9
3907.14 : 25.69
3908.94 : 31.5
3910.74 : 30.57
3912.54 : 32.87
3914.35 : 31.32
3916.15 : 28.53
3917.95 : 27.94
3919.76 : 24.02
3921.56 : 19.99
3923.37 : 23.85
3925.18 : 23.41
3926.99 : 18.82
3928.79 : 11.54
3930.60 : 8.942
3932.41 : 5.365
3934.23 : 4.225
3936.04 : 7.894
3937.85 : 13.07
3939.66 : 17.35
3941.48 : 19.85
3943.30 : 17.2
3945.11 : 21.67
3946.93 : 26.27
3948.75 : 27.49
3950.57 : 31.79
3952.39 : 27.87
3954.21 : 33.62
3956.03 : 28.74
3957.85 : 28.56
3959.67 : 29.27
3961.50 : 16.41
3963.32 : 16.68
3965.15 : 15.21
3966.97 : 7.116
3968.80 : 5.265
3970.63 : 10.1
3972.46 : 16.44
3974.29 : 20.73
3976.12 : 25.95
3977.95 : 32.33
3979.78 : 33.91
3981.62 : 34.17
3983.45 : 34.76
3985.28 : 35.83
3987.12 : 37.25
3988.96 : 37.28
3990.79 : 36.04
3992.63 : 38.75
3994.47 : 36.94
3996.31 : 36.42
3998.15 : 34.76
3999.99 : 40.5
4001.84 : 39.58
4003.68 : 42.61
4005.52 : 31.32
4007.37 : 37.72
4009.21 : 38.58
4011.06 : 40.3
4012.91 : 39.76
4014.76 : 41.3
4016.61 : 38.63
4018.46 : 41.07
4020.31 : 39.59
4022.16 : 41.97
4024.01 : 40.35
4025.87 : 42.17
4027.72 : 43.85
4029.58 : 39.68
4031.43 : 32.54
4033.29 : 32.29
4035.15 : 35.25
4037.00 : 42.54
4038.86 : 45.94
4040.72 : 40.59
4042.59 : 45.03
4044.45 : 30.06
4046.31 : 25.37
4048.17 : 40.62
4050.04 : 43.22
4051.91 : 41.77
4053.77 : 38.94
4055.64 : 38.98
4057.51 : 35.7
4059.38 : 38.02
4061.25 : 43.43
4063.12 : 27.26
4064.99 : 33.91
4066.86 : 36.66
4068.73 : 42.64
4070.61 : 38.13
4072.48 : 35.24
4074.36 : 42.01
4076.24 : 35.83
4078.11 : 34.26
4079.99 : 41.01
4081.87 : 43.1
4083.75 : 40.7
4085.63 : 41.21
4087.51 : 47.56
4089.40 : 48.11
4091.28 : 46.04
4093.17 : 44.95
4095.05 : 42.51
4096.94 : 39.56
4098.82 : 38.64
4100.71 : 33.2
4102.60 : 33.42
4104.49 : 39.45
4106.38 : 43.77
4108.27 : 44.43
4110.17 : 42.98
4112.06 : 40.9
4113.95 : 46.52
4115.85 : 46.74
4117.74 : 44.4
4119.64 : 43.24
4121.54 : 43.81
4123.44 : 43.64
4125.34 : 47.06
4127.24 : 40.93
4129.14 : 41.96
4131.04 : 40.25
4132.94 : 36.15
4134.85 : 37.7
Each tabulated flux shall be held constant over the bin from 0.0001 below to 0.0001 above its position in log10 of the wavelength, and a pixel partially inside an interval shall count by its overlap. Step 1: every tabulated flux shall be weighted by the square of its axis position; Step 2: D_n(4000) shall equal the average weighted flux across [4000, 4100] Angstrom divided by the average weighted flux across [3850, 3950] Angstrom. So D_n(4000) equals 1.95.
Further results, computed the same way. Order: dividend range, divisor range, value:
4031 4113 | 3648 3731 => 1.89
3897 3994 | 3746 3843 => 1.14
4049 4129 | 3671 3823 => 2.00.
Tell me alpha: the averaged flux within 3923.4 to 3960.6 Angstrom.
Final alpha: 20.2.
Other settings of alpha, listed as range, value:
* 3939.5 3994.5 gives 25.8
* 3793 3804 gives 24.5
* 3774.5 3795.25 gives 28.7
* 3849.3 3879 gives 20.8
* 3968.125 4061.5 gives 36.1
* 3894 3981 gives 22.2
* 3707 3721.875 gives 24.1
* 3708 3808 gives 24.1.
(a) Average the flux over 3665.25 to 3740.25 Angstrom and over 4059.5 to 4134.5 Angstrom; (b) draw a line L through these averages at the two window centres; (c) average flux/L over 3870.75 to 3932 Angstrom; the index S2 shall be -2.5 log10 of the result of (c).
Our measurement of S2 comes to 0.347 mag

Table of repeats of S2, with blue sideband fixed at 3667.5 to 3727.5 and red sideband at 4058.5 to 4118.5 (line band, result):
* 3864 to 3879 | 0.42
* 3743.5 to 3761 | 0.31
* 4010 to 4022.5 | -0.07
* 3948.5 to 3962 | 0.24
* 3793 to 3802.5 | 0.24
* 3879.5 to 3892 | 0.44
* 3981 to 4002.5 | 0.00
